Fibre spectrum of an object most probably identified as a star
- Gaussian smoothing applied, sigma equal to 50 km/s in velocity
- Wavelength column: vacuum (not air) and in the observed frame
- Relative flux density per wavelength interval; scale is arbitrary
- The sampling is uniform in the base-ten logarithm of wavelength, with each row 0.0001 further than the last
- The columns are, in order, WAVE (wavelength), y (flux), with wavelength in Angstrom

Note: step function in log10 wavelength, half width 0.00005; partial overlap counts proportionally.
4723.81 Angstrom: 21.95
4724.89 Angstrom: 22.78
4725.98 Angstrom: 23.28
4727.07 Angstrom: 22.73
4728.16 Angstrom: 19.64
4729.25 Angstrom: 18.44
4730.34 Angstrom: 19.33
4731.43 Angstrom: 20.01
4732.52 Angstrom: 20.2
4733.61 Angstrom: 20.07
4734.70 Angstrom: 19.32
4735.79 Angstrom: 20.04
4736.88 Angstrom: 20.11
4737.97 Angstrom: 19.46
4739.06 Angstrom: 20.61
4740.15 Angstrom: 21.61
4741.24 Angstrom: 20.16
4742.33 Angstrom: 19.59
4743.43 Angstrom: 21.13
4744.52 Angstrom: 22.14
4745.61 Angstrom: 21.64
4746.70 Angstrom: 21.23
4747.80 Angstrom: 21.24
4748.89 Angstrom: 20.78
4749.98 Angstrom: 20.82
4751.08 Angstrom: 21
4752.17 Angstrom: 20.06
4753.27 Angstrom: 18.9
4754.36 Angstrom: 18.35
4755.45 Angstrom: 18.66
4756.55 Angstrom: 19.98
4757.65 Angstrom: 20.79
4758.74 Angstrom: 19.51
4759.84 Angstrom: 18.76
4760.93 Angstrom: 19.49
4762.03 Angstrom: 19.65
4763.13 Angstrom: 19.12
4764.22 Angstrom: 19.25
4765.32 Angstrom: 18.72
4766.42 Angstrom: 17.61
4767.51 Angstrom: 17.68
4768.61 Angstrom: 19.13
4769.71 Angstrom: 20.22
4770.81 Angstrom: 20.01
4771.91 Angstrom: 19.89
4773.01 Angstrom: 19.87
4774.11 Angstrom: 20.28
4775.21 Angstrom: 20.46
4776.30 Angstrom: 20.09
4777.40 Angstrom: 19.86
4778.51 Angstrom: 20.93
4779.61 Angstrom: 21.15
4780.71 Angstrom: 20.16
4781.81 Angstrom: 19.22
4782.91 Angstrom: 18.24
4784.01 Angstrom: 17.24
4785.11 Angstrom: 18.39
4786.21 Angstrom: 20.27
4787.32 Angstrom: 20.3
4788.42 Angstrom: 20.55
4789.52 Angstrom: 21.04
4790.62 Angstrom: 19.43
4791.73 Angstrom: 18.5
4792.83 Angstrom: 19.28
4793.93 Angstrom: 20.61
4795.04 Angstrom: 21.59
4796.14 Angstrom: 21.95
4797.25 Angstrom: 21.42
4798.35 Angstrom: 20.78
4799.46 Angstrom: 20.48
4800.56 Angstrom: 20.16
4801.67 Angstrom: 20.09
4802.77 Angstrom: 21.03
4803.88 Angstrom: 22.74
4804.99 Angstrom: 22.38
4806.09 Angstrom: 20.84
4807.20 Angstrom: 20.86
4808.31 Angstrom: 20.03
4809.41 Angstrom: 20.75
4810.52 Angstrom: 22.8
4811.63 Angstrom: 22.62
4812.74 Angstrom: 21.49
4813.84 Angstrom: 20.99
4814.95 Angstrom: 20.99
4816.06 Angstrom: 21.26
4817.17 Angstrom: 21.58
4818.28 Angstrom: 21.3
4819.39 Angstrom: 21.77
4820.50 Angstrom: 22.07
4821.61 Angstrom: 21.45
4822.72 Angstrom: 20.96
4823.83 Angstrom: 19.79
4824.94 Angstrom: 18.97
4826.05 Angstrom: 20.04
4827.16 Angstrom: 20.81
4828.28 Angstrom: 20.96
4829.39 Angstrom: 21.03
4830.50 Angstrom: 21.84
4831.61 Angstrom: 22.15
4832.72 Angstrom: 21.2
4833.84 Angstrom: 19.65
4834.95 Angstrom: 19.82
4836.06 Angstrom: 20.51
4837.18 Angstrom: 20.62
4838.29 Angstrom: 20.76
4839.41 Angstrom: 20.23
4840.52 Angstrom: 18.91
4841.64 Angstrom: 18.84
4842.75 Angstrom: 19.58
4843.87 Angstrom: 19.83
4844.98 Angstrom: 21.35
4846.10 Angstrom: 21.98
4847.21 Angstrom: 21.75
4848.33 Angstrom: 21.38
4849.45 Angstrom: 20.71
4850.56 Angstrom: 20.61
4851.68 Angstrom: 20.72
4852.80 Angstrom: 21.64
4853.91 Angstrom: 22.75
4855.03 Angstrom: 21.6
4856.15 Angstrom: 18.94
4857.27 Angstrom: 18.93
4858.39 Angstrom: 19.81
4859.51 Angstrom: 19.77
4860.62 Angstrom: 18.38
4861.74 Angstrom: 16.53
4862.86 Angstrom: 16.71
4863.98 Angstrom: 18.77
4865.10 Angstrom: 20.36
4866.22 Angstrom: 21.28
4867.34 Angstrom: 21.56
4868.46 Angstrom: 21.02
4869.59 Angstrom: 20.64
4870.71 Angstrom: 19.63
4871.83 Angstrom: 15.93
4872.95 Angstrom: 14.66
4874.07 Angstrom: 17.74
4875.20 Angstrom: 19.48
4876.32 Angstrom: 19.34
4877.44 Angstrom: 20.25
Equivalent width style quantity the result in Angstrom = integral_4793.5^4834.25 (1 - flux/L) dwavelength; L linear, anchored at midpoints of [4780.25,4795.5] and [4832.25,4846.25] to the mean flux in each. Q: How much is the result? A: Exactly -2.5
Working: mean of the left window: 19.6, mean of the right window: 20.2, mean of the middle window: 21.1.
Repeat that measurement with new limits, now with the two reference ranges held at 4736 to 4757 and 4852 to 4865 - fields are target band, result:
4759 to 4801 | 0.7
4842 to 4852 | -0.6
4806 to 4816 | -0.7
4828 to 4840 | -0.7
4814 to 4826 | -0.7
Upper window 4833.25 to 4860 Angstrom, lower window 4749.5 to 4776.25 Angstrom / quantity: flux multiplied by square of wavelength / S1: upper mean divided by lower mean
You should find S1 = 1.08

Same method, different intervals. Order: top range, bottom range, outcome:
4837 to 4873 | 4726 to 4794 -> 1.04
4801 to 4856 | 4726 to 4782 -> 1.08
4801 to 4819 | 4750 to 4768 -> 1.13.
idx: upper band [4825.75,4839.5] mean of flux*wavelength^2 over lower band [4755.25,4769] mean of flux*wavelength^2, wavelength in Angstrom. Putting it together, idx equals 1.1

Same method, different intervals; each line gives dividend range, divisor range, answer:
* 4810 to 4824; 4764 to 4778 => 1.13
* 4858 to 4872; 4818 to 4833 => 0.94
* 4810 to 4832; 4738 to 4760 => 1.08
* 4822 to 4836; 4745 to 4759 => 1.05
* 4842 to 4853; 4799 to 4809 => 1.01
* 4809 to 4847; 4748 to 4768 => 1.10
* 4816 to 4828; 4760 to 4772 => 1.12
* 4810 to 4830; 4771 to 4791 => 1.08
